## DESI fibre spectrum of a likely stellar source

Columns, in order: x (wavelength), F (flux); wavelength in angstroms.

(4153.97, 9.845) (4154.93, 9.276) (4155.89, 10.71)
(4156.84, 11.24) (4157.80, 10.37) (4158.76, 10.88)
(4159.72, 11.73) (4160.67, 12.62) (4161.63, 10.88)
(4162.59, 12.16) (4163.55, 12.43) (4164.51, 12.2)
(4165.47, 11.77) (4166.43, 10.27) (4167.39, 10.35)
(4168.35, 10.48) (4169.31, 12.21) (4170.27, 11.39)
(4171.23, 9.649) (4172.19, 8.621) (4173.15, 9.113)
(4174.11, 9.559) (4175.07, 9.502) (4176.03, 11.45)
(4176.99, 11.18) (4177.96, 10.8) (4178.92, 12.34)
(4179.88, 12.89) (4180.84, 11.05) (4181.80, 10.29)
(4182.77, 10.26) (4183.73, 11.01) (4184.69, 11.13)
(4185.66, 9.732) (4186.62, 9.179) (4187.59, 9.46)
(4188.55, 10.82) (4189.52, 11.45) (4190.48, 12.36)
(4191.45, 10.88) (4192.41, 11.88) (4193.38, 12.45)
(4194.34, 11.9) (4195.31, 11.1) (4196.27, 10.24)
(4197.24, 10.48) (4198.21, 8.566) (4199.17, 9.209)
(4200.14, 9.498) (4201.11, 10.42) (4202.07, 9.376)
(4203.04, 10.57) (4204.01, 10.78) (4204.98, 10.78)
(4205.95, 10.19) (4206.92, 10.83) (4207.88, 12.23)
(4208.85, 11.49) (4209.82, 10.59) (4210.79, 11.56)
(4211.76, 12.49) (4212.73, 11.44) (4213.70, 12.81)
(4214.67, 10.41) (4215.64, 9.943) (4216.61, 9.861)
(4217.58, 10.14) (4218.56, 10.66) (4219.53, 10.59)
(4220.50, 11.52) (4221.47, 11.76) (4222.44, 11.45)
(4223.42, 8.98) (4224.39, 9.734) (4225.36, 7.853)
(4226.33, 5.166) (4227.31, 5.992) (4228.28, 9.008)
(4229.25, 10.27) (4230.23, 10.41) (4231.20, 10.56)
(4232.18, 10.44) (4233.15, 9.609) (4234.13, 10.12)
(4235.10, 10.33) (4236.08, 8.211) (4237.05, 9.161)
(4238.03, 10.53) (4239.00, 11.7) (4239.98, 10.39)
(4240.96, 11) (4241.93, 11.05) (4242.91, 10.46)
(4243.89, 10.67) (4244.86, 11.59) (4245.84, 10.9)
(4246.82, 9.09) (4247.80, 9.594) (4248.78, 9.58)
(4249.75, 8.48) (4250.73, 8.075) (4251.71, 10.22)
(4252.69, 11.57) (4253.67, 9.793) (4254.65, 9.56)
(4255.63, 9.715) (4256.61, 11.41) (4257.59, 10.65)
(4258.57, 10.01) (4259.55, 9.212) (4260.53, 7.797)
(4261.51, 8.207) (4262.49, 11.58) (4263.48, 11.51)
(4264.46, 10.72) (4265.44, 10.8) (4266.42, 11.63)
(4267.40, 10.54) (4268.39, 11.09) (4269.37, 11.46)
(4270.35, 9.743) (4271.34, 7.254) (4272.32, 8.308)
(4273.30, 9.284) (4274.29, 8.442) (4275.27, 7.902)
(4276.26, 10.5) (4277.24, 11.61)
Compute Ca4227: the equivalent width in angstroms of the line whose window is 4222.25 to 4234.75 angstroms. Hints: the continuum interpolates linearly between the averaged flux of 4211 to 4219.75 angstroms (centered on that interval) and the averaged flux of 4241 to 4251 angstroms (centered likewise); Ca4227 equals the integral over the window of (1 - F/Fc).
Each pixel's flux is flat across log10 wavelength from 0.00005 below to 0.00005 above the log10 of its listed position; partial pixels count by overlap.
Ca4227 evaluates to 1.7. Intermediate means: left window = 11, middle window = 9.16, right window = 10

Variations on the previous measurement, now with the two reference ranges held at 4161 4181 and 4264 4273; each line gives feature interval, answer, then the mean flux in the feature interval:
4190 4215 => -0.55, 10.9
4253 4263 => 0.41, 9.82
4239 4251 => 0.21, 10.2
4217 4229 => 1.27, 9.42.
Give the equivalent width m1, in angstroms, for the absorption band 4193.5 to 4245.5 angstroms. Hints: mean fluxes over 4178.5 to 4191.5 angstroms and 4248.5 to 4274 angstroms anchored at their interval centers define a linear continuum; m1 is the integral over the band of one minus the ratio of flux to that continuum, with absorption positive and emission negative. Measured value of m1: 0.7 angstroms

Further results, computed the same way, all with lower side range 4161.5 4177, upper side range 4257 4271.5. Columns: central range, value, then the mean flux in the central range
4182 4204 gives 0.2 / 10.5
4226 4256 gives 1.6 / 9.81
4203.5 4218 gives -0.7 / 11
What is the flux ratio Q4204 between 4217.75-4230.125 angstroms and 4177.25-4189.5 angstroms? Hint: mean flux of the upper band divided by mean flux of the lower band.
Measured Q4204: 0.88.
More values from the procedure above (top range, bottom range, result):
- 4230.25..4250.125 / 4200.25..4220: 0.94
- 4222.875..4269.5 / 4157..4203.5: 0.92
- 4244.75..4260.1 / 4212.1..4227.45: 0.99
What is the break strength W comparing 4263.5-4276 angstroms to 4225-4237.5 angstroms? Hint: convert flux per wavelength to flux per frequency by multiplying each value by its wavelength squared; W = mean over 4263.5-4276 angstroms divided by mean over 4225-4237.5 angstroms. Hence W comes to 1.1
